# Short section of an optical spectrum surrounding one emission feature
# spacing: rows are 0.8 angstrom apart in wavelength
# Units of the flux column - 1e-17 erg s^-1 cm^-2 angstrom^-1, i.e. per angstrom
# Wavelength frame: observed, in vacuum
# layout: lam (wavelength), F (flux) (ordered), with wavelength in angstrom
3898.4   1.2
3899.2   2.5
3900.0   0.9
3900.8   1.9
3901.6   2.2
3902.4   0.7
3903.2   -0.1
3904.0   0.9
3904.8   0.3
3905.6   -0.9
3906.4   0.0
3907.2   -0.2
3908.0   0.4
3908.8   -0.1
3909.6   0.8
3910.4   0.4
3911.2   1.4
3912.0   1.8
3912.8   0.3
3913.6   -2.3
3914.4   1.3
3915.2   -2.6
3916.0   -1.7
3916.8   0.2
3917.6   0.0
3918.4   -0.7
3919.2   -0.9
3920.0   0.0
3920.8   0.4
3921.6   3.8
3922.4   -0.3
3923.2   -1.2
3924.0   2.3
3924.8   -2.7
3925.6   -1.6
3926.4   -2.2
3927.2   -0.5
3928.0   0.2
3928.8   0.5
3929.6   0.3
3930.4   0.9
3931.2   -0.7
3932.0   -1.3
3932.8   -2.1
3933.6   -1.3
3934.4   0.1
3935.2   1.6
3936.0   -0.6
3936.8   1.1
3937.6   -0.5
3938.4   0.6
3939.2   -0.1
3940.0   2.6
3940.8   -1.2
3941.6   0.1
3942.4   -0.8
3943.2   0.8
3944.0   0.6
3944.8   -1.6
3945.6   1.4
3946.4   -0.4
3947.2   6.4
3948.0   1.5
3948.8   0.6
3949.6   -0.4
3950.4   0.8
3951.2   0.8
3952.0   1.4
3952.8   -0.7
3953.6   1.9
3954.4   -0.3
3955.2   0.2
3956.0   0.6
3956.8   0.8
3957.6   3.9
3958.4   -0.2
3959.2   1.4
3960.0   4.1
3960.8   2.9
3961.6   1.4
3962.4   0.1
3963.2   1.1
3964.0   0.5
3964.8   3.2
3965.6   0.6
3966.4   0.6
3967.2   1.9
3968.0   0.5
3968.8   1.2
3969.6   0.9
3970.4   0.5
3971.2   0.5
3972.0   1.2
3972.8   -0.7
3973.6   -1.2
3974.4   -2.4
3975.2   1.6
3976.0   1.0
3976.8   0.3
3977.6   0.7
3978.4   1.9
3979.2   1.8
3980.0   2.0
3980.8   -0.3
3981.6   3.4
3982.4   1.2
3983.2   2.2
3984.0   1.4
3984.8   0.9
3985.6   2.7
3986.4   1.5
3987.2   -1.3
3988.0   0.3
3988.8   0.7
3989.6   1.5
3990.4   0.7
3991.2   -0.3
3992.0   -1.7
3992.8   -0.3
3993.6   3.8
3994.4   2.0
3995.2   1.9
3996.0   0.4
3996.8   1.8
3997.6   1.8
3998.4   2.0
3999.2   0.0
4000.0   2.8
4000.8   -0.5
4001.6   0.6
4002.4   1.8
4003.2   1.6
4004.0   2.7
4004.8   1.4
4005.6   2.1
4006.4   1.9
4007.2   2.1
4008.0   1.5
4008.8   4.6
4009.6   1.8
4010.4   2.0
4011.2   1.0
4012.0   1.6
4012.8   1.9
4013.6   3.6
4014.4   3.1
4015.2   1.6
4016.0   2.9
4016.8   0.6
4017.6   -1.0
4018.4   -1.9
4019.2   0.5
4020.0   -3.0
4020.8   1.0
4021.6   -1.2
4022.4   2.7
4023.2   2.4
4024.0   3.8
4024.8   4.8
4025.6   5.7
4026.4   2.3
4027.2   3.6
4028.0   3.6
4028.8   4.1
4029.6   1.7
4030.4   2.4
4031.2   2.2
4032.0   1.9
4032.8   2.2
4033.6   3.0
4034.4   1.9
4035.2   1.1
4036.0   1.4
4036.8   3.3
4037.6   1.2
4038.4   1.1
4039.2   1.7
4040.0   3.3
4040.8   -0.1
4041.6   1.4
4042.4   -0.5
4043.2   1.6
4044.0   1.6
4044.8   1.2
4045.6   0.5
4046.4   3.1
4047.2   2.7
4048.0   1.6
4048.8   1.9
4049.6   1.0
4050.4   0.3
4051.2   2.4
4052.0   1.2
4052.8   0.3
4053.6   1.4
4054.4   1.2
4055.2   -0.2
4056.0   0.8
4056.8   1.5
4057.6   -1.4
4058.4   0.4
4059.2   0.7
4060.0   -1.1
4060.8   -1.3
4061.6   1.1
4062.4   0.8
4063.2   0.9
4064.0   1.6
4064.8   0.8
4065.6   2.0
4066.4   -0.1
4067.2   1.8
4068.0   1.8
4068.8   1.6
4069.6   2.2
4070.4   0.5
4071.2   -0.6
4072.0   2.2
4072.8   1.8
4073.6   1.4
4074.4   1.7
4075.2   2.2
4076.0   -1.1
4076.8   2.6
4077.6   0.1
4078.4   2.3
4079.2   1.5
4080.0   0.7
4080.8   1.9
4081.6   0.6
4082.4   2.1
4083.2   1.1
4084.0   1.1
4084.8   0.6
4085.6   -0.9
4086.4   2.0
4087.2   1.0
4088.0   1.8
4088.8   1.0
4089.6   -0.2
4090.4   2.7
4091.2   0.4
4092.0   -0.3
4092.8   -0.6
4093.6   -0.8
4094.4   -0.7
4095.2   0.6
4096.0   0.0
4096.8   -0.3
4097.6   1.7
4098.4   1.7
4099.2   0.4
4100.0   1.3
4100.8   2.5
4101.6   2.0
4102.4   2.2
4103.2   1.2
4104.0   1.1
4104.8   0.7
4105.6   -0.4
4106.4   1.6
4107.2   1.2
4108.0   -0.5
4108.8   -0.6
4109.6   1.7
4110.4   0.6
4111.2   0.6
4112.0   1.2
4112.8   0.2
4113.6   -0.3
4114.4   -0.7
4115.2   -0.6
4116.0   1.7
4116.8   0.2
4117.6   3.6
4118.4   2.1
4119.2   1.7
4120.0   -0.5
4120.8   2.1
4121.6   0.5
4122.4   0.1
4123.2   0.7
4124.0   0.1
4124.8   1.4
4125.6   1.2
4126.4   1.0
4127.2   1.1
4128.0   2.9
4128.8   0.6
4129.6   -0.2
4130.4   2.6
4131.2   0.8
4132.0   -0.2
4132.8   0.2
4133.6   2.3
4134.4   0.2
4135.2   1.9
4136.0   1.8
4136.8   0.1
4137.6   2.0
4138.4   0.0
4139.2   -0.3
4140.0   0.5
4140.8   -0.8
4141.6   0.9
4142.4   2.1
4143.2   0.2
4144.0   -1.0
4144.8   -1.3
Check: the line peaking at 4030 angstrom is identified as Lyman alpha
